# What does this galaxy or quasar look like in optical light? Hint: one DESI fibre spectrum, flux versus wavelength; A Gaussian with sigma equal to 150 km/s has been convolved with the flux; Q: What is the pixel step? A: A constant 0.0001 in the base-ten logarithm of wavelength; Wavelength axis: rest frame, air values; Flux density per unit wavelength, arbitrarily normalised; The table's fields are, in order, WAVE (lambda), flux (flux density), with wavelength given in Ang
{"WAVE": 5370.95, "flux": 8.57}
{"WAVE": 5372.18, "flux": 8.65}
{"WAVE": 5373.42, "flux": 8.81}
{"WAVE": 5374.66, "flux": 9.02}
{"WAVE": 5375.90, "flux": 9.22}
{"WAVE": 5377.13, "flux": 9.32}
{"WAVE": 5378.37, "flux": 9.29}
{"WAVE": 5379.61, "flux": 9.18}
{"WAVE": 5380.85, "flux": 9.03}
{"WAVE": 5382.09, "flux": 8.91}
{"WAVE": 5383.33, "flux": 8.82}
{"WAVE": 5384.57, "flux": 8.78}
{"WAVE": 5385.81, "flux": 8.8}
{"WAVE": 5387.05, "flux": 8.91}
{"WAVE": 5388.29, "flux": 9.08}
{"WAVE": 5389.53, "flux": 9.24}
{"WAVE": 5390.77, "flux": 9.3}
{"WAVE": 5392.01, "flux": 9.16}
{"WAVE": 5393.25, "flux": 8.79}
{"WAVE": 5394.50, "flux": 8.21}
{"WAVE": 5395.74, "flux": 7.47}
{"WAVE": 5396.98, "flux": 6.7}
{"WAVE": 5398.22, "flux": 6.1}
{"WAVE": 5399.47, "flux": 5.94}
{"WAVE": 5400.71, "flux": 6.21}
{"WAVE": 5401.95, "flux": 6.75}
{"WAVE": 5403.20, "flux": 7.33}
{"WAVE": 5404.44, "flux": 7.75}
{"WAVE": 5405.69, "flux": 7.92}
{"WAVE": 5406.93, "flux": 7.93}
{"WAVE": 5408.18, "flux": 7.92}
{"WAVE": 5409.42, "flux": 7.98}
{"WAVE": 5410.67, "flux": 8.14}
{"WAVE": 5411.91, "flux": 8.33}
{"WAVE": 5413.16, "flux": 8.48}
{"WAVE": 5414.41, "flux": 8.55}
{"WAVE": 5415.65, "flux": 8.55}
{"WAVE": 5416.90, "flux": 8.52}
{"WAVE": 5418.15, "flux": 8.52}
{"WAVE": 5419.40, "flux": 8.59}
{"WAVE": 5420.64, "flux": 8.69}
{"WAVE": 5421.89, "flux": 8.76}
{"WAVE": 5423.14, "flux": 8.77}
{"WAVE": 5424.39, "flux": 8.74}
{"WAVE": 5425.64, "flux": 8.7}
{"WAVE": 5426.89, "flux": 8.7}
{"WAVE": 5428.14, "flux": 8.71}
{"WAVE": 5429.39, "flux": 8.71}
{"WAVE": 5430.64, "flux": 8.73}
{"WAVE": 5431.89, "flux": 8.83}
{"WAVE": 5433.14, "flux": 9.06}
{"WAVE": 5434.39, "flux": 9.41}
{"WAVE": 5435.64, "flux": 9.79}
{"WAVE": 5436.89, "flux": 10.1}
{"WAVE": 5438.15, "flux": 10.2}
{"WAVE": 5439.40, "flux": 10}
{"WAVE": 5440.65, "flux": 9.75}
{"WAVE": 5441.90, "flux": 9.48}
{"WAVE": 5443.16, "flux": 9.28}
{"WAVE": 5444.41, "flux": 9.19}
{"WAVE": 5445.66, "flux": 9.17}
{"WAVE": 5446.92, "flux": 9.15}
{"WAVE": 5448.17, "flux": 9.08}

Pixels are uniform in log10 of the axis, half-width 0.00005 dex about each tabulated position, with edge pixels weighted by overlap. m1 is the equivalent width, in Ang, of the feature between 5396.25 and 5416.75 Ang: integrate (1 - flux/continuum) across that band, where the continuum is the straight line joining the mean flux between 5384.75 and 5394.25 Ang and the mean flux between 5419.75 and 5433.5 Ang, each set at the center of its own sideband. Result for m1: 3.05 Ang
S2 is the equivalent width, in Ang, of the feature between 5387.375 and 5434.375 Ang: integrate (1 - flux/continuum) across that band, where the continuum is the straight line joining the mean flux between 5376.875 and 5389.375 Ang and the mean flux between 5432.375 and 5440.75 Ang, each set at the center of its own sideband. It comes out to 5.81 Ang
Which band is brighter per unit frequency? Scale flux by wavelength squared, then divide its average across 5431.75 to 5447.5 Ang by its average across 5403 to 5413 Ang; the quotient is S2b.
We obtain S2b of 1.21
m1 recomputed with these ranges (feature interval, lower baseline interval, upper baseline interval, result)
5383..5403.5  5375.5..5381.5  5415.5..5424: 2.4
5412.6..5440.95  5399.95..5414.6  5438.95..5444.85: -0.8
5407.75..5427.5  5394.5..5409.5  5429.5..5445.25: -0.8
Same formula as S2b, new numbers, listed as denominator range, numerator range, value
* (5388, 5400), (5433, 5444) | 1.23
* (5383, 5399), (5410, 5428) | 1.03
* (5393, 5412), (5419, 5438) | 1.22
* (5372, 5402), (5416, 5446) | 1.10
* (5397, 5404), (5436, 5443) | 1.53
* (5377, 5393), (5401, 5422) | 0.91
